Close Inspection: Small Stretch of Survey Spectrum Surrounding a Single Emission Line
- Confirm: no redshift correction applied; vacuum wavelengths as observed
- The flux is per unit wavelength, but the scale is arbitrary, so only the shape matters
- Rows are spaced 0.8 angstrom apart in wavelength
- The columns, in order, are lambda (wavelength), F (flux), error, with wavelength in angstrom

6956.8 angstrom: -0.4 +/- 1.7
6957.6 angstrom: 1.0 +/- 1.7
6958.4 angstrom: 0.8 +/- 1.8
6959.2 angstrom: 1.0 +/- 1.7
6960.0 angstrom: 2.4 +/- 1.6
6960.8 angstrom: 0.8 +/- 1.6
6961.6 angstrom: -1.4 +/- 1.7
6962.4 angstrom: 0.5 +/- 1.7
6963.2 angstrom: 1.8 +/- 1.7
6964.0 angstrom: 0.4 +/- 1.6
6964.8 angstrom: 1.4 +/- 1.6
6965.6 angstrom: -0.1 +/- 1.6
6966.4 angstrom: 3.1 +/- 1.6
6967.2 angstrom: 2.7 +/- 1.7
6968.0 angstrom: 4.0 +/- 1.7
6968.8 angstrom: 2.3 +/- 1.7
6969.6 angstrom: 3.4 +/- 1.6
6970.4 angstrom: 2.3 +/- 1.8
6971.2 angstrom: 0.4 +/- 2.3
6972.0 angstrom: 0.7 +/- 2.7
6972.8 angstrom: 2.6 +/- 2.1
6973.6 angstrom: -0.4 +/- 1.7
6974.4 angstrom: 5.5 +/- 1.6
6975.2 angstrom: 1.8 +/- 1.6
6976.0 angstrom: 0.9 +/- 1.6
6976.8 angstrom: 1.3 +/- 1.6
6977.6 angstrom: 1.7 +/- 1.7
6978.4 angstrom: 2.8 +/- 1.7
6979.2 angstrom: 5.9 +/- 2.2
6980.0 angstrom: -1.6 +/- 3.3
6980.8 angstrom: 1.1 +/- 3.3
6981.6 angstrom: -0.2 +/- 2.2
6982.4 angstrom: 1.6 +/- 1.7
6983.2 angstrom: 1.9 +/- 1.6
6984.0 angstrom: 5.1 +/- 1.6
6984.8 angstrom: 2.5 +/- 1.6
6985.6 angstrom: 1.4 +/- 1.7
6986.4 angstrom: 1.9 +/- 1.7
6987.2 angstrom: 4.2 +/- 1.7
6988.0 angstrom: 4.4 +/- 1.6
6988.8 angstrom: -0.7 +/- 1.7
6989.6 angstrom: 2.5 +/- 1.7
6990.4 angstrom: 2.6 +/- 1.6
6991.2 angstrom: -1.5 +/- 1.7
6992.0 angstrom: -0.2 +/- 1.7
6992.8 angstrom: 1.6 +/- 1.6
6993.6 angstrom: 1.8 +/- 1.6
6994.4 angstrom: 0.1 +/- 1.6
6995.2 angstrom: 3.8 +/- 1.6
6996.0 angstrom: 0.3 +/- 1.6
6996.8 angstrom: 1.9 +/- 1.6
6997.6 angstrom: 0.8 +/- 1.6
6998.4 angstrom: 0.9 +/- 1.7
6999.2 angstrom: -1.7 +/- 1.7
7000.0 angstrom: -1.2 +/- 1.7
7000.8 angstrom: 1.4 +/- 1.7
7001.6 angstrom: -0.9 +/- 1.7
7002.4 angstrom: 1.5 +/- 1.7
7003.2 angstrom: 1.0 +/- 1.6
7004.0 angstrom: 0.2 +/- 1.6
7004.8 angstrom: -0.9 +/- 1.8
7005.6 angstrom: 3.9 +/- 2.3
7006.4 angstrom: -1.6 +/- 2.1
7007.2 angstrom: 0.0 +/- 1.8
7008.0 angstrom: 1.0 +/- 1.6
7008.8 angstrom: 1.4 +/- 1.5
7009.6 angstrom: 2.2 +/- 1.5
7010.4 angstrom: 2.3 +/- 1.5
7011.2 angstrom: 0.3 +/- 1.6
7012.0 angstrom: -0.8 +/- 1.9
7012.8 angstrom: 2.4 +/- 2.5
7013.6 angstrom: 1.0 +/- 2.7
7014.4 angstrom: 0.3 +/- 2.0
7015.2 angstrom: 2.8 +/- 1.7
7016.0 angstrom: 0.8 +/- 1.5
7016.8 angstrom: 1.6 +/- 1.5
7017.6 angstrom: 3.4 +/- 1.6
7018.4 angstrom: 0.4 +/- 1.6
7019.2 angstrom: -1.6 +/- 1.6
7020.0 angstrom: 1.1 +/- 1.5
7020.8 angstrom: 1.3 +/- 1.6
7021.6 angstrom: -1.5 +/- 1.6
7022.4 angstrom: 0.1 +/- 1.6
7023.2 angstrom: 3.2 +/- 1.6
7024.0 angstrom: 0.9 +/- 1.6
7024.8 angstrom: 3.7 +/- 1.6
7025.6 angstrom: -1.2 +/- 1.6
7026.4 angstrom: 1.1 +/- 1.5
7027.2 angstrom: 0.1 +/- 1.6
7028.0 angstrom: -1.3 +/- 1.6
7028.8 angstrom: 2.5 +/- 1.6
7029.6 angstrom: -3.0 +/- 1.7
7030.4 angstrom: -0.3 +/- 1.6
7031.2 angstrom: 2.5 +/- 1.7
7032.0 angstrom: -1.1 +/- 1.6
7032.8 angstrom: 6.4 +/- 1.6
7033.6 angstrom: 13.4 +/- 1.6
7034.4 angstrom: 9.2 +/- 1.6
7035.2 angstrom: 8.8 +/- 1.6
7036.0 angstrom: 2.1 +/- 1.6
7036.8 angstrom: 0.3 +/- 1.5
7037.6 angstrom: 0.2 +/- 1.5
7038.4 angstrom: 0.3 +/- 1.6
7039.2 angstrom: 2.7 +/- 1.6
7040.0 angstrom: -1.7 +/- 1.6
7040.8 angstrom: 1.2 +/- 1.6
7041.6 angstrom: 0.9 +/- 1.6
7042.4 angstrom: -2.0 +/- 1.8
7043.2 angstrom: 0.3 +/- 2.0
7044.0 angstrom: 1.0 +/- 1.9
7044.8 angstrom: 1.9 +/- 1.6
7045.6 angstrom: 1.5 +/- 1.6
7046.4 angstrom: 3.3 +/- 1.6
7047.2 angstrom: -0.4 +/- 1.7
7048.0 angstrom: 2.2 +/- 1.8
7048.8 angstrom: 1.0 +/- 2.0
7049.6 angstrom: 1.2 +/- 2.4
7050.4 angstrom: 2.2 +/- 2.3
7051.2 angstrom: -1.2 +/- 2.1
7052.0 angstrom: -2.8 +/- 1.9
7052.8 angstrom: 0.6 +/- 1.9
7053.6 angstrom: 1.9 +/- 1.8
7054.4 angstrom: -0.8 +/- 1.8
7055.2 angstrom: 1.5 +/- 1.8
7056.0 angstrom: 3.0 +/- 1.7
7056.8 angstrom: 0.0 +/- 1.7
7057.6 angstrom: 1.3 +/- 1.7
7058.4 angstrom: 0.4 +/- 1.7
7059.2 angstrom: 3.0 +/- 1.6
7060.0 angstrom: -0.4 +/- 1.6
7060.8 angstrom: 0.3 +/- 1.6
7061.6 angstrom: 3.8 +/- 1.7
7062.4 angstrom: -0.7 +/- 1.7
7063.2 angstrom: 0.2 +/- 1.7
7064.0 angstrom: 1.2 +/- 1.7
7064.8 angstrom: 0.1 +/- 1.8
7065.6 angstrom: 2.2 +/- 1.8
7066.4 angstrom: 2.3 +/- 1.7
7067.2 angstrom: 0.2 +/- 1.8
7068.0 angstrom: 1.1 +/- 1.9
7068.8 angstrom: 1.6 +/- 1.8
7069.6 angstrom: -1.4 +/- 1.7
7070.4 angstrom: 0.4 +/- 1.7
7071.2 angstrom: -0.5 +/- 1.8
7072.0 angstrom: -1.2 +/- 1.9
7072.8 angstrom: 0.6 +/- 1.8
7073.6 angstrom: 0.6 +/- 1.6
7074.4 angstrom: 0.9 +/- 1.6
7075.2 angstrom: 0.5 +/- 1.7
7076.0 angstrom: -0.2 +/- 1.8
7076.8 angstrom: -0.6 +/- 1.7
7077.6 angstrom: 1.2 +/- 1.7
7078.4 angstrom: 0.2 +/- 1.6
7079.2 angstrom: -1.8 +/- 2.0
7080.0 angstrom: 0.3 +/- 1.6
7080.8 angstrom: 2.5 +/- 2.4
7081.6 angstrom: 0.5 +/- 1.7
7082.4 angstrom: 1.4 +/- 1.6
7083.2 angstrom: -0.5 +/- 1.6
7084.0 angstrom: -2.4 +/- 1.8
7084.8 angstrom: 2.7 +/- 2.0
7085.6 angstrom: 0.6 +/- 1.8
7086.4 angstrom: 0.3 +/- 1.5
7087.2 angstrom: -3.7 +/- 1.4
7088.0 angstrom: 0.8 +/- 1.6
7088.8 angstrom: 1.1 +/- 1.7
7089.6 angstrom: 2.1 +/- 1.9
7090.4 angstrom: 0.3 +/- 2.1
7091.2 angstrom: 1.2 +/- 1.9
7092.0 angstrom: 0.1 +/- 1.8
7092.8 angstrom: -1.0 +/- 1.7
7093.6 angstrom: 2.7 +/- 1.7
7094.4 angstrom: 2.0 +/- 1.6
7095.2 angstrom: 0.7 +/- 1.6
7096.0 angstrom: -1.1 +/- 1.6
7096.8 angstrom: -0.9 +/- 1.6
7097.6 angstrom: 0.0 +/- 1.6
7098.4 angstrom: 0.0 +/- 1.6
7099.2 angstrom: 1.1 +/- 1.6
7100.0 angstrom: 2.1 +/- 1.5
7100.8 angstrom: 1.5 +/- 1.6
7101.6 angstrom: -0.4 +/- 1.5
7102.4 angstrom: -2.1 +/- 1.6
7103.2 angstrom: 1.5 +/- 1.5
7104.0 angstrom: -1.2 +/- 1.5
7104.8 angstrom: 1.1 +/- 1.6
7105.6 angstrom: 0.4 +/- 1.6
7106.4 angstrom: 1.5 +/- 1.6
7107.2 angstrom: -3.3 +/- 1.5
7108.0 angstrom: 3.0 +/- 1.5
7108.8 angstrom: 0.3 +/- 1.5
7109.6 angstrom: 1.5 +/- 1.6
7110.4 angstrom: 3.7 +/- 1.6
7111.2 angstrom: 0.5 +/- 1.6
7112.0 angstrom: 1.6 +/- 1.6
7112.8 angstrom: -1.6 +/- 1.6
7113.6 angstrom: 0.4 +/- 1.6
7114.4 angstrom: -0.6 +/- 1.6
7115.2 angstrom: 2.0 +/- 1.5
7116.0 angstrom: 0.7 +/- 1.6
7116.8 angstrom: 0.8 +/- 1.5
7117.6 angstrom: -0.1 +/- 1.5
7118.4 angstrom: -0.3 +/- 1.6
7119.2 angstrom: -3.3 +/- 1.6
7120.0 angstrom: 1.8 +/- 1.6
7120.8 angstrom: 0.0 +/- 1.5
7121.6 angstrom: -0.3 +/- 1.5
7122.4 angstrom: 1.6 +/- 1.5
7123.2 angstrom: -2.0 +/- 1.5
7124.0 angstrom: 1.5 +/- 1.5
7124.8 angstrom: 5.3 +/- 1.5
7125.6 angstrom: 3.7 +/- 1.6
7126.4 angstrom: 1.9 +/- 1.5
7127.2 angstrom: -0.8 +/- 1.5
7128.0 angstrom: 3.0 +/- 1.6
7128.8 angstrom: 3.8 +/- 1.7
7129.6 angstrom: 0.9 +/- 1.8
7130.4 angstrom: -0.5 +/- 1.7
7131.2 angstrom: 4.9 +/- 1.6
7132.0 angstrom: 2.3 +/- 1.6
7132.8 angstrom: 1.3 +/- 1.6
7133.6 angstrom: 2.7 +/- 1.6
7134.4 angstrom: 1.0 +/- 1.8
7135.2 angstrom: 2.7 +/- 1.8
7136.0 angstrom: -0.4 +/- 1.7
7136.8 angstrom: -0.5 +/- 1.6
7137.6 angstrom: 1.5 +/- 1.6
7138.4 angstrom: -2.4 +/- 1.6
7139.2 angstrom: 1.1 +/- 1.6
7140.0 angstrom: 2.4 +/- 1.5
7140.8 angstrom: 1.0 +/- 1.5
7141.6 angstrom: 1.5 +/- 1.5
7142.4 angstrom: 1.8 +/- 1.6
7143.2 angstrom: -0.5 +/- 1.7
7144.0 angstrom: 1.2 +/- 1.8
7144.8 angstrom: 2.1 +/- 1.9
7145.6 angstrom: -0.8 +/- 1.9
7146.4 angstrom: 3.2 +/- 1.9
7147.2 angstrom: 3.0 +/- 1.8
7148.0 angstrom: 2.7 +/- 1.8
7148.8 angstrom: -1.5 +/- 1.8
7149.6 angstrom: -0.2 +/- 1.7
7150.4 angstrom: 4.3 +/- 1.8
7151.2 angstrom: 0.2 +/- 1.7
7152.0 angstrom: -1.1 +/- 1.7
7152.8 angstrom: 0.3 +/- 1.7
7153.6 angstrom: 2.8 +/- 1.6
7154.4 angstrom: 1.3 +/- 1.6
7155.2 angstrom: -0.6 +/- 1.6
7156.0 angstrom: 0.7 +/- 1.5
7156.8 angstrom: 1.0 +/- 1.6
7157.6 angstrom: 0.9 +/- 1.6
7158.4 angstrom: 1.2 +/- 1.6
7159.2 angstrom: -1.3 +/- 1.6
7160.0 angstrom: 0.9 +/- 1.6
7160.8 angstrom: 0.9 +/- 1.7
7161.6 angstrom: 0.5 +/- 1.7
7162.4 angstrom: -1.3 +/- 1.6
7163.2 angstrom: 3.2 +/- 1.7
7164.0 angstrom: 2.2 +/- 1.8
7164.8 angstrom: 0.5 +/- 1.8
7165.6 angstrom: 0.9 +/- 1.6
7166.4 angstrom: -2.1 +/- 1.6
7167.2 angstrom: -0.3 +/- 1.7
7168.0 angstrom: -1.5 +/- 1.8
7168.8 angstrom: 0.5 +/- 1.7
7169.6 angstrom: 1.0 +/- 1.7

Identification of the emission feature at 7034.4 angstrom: H-alpha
